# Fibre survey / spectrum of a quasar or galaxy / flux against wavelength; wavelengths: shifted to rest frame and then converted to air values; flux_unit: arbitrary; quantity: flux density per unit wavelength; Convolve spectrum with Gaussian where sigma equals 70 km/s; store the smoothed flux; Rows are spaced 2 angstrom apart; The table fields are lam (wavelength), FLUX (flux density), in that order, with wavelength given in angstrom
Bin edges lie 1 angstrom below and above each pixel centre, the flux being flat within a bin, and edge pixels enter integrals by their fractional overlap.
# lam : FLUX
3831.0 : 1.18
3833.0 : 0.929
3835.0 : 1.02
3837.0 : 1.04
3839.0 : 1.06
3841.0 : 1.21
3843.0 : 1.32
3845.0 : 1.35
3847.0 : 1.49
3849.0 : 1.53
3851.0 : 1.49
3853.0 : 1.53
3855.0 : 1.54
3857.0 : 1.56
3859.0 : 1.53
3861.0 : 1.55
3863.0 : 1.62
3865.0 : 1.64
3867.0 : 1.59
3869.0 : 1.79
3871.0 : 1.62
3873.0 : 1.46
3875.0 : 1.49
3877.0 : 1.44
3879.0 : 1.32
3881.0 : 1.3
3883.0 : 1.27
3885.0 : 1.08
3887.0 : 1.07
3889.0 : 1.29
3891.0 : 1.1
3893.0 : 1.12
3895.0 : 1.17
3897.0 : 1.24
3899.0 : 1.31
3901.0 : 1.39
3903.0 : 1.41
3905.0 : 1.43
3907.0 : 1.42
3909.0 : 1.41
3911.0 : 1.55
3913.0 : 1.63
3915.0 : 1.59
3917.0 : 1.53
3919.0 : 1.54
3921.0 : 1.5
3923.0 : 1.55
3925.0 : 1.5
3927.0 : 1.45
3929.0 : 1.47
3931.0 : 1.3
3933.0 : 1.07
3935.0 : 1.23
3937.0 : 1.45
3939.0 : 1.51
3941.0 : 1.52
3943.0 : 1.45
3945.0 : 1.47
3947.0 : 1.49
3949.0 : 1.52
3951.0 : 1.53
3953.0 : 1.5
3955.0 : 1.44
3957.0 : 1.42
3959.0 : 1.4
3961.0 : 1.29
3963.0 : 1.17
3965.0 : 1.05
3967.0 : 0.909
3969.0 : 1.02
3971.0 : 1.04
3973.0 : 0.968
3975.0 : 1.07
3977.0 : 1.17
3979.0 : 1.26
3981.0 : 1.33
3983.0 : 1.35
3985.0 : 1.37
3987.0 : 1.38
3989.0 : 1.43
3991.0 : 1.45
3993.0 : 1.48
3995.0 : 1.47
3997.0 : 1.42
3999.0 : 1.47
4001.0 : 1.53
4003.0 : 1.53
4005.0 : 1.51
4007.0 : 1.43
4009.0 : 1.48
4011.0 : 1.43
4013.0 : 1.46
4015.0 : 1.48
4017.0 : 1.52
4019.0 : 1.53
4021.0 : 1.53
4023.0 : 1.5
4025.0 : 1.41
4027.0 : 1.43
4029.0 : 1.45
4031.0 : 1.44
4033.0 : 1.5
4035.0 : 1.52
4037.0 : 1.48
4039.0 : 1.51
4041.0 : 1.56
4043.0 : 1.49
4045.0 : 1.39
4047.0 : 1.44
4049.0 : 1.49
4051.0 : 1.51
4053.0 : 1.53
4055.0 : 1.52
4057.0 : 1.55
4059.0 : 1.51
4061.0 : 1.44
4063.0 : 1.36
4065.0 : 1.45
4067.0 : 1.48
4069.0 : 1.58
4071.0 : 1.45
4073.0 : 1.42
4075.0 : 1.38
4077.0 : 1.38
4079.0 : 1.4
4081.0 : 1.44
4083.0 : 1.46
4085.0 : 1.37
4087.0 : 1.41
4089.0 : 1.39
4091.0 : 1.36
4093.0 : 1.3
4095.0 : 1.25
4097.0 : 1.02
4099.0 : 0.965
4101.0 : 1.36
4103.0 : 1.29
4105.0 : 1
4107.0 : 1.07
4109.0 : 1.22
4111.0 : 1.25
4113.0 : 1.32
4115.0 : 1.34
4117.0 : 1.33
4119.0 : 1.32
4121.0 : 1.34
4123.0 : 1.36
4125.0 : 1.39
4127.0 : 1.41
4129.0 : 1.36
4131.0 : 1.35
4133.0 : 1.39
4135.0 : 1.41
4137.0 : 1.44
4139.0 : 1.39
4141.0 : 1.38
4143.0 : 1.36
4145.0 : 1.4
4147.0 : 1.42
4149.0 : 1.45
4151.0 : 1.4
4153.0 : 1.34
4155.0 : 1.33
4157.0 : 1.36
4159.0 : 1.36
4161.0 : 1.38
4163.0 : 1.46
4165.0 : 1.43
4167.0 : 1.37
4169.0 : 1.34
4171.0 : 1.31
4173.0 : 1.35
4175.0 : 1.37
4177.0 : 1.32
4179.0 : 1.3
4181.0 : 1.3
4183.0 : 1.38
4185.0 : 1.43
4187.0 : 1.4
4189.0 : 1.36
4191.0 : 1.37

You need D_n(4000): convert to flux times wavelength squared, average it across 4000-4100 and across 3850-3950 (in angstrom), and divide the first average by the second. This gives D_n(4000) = 1.08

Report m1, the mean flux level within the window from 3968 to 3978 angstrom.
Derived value 1.05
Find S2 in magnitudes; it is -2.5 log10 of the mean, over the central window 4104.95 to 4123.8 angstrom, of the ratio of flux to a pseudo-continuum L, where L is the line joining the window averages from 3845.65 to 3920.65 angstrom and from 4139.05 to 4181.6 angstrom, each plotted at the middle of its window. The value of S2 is 0.09 mag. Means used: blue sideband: 1.43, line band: 1.27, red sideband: 1.37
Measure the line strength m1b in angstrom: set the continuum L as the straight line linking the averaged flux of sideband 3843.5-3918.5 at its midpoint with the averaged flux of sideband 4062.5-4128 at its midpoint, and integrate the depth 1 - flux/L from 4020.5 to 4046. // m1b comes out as -2.23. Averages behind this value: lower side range 1.43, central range 1.48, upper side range 1.33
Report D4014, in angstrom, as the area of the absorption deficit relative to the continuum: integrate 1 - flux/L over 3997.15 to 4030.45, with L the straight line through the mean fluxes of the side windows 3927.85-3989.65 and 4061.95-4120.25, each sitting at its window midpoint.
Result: -4.2 angstrom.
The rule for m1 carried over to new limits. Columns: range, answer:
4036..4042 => 1.52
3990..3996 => 1.47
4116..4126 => 1.35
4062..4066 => 1.41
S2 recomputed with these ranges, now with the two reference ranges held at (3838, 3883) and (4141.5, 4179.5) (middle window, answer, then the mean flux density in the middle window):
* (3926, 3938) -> 0.09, 1.33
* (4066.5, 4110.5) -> 0.06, 1.32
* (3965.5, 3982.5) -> 0.28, 1.1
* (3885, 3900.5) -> 0.23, 1.19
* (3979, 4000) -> 0.02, 1.41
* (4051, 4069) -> -0.06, 1.49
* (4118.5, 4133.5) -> 0.01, 1.37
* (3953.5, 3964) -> 0.07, 1.35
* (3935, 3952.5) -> -0.03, 1.48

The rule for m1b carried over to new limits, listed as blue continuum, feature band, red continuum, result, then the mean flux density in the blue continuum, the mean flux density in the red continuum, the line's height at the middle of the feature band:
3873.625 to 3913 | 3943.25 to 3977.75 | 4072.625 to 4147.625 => 1.36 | 1.32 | 1.33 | 1.32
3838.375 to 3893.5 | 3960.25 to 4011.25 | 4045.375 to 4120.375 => 2.83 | 1.41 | 1.36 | 1.38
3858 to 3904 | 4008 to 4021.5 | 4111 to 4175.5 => -1.09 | 1.38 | 1.37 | 1.38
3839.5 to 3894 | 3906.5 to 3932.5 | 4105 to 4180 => -1.59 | 1.42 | 1.35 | 1.4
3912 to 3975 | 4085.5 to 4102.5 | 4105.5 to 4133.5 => 0.75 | 1.37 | 1.31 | 1.32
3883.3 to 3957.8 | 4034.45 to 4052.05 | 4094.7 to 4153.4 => -1.87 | 1.39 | 1.31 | 1.34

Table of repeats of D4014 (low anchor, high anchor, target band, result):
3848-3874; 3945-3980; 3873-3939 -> 2.8 angstrom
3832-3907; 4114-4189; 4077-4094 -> -0.3 angstrom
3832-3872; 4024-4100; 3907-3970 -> 0.8 angstrom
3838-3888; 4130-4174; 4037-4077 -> -2.1 angstrom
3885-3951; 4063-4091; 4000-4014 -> -0.7 angstrom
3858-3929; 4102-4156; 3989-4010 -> -1.4 angstrom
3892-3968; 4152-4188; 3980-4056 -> -4.7 angstrom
